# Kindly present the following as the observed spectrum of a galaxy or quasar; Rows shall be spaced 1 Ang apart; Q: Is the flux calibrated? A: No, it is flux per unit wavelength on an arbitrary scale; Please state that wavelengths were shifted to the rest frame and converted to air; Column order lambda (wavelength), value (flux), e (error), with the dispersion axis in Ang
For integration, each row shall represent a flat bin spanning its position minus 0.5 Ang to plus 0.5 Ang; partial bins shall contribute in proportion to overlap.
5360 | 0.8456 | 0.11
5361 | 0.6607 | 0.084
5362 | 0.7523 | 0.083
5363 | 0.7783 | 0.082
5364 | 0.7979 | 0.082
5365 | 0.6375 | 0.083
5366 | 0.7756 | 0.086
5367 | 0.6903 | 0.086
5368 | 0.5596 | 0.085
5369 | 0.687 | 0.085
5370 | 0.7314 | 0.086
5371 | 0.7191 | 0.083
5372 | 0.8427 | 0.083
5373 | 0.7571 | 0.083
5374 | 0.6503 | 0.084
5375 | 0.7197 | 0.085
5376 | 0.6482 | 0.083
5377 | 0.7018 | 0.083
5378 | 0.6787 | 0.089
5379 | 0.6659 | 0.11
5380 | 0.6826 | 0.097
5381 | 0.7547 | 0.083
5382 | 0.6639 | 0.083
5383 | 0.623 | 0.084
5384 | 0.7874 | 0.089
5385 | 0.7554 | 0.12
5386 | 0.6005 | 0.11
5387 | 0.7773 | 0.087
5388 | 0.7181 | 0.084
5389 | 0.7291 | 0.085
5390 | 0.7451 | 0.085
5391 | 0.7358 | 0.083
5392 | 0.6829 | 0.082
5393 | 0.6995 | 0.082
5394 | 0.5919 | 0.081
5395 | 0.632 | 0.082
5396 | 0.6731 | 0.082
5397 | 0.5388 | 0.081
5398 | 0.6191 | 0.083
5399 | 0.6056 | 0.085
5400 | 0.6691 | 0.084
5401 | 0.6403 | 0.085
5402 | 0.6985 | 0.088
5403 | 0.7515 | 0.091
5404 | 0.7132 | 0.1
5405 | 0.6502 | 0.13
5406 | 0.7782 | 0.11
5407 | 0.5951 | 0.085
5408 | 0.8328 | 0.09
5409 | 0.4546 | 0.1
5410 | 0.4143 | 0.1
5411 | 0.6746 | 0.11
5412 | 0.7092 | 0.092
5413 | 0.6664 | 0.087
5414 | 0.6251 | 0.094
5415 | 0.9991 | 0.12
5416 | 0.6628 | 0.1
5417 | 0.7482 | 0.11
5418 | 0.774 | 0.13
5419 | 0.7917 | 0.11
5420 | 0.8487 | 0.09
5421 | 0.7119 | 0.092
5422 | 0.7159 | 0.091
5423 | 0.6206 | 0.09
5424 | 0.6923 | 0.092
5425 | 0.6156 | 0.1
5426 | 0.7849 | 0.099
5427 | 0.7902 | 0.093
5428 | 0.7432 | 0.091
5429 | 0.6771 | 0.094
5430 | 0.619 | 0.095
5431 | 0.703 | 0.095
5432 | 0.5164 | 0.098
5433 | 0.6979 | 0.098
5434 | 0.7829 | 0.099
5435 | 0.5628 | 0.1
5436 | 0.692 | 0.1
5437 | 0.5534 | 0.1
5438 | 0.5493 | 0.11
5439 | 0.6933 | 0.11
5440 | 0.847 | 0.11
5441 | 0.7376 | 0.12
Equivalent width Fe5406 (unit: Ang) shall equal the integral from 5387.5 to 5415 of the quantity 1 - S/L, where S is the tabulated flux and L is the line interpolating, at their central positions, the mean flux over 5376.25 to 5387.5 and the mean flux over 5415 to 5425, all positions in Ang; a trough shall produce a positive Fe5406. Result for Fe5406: 1.9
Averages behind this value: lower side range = 0.698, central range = 0.667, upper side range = 0.737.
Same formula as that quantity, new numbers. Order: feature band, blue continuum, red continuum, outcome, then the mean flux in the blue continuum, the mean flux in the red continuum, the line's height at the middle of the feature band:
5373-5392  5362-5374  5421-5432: 0.31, 0.723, 0.689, 0.715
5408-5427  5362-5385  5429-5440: -1.03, 0.709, 0.648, 0.665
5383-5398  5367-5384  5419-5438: 0.14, 0.696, 0.684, 0.692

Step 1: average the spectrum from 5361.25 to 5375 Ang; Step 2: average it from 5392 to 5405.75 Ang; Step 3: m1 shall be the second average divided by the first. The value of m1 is 0.9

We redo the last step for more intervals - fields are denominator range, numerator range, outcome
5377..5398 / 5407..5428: 1.03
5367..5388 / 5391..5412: 0.93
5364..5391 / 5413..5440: 0.99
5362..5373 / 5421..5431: 0.96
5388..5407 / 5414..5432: 1.08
